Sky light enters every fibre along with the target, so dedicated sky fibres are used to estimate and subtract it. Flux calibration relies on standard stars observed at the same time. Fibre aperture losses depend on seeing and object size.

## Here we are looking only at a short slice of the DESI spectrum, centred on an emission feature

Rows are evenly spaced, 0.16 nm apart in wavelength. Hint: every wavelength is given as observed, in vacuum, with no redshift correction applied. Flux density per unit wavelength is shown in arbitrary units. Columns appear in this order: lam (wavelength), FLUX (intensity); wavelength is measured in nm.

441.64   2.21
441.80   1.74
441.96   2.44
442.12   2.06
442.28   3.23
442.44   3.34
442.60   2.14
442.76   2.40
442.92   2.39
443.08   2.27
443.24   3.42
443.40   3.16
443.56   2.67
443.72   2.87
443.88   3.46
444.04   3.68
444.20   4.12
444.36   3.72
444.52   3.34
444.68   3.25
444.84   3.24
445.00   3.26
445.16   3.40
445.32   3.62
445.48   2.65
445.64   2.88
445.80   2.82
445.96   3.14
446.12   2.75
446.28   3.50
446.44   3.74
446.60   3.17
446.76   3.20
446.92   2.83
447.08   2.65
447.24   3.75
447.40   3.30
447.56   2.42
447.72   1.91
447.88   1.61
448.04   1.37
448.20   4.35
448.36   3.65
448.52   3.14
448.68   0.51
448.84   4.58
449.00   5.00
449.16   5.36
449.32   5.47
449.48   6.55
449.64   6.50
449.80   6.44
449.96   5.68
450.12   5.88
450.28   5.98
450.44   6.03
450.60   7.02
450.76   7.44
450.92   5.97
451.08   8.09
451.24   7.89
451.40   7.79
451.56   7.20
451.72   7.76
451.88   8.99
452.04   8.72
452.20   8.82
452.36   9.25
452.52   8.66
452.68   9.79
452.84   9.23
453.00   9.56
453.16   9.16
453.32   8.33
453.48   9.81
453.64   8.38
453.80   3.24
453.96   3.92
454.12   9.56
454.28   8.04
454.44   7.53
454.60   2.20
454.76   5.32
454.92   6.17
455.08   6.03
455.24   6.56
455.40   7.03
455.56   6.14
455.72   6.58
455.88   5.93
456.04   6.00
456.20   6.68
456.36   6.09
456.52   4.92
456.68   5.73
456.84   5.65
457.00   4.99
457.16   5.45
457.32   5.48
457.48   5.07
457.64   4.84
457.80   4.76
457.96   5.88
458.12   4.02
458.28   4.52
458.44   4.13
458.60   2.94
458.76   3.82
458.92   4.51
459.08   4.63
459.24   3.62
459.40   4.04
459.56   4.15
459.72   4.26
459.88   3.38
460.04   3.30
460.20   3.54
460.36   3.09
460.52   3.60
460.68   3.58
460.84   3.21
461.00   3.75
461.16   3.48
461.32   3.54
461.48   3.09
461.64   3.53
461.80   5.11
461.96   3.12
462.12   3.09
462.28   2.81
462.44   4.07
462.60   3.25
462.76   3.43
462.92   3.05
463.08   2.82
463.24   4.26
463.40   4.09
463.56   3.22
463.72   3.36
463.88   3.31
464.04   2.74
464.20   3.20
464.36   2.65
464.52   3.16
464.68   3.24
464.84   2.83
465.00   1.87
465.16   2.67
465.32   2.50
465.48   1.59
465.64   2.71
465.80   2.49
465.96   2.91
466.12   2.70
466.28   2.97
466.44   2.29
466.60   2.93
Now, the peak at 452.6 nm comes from C IV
